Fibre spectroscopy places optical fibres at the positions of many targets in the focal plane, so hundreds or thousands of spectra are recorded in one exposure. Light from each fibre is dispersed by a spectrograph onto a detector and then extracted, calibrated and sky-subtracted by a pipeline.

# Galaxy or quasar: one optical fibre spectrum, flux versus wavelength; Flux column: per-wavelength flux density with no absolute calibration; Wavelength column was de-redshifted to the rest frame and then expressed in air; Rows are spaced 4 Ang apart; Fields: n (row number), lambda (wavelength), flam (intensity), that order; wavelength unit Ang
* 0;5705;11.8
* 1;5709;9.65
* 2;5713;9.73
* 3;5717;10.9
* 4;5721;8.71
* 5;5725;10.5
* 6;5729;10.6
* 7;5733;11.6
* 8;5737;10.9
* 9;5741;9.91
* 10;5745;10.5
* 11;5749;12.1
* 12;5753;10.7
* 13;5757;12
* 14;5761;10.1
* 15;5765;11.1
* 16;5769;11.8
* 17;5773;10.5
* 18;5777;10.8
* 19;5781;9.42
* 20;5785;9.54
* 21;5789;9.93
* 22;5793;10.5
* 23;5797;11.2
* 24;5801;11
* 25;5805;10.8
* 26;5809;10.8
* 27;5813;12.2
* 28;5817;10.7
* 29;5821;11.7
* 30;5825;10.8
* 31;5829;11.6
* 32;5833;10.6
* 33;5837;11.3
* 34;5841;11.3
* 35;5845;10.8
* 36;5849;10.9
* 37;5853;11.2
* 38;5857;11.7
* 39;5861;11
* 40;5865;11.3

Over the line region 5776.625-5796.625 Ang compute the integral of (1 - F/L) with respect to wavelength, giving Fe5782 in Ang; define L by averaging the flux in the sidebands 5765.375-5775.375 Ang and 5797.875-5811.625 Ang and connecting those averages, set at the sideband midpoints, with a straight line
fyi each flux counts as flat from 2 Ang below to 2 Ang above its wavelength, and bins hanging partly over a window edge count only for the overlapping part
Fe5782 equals 1.8 Ang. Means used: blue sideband 11.1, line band 10.1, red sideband 11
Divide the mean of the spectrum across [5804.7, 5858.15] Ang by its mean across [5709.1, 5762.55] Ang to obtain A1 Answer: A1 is 1.1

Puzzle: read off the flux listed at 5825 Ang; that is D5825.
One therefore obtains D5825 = 10.8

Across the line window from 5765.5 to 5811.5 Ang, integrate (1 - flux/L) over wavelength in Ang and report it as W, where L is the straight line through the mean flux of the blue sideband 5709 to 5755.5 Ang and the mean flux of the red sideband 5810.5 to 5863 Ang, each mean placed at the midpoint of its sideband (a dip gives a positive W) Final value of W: 1.2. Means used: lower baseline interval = 10.5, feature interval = 10.6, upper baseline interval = 11.2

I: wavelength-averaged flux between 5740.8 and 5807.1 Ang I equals 10.7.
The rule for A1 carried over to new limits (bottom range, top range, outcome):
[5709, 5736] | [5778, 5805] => 1.00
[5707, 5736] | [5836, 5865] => 1.09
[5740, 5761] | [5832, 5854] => 1.00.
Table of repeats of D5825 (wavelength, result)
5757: 12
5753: 10.7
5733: 11.6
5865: 11.3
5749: 12.1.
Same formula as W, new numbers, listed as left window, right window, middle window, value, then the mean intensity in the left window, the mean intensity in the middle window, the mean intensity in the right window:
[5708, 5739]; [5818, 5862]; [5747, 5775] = -1.5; 10.3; 11.2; 11.2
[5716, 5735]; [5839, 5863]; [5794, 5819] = -0.4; 10.4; 11.1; 11.2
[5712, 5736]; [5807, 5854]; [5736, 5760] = -1.0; 10.4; 11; 11.2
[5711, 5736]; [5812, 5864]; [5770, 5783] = 0.5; 10.4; 10.4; 11.2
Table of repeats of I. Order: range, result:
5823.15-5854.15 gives 11.1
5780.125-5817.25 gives 10.6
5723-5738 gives 10.9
